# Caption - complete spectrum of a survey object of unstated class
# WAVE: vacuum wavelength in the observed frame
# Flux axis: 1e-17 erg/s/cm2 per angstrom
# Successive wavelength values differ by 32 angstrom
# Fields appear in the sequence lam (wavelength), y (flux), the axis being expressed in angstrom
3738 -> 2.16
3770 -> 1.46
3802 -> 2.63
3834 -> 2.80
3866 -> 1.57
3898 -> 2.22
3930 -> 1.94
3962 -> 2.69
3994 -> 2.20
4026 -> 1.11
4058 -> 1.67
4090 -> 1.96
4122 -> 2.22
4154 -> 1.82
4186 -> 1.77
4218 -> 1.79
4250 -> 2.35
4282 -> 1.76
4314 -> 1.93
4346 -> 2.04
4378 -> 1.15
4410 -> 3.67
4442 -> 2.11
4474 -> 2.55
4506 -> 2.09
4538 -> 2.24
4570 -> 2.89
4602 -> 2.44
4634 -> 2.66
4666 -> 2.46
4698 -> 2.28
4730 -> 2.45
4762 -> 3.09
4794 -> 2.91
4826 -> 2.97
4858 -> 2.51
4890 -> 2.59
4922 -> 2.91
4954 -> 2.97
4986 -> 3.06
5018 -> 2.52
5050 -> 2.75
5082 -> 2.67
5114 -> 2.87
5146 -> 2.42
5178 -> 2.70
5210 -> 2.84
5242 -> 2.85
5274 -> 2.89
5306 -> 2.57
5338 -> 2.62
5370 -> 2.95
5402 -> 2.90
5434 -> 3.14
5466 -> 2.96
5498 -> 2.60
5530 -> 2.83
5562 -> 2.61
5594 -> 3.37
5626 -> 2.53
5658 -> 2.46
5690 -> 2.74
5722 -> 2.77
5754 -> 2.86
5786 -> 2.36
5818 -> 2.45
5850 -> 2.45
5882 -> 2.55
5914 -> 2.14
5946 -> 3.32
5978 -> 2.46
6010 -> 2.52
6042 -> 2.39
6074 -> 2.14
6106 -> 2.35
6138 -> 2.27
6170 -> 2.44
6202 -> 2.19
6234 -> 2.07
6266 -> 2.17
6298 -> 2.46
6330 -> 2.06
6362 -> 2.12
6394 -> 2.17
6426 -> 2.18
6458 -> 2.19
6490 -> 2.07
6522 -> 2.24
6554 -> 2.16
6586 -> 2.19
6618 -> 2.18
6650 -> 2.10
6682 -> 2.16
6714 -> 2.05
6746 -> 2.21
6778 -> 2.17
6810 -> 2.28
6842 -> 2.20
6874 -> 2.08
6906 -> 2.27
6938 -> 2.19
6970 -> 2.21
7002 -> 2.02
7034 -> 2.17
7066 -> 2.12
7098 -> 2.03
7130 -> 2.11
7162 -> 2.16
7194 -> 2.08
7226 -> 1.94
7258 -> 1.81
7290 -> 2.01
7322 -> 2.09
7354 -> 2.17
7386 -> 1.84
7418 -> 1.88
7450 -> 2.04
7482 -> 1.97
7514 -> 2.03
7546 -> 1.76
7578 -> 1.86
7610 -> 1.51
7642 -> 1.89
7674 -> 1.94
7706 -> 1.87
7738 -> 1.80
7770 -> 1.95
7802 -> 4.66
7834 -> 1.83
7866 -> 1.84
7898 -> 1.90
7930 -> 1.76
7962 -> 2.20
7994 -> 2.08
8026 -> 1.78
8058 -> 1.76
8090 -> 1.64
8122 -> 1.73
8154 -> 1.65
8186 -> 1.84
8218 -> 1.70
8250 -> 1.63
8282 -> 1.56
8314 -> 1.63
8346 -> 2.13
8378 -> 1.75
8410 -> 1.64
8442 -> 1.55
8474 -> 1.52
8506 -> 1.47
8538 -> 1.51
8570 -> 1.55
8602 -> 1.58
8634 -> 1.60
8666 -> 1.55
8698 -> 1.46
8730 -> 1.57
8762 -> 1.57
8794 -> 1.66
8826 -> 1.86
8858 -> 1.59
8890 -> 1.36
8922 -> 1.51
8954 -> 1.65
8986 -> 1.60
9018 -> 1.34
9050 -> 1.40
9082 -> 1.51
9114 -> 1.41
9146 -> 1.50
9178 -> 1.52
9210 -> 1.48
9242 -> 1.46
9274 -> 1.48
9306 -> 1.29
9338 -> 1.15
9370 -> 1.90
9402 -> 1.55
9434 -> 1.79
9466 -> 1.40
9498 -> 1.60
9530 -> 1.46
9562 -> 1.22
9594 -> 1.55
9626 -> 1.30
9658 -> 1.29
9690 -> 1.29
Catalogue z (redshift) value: 0.187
